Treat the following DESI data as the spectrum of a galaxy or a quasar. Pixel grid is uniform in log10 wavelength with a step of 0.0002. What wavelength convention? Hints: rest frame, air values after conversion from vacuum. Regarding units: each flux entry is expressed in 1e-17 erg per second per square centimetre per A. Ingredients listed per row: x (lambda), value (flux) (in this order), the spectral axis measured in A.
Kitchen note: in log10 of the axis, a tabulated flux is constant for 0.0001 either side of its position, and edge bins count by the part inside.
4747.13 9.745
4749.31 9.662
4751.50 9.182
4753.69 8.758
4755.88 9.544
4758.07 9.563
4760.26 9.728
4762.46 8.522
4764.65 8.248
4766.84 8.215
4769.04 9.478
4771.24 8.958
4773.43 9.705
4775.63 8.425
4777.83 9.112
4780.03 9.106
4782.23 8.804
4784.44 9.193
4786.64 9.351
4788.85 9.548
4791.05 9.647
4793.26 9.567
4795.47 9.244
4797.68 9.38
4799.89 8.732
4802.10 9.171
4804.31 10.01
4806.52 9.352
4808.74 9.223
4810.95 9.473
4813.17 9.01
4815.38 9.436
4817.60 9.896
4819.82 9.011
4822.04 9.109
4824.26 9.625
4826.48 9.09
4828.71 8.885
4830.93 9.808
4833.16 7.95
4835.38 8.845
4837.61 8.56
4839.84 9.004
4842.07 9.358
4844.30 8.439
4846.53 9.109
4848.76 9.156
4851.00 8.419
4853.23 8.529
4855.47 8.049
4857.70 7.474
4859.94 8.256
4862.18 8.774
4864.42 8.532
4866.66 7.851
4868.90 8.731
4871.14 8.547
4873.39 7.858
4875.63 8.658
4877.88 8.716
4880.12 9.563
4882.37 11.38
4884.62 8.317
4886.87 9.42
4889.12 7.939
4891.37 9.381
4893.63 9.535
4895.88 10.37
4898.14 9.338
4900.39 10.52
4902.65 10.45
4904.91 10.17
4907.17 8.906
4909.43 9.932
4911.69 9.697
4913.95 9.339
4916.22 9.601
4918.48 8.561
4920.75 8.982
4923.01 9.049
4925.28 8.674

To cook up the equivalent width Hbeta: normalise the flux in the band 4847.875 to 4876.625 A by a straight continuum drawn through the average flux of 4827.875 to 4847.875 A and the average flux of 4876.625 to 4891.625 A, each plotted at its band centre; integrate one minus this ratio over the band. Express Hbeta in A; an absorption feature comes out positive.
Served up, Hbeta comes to 2.24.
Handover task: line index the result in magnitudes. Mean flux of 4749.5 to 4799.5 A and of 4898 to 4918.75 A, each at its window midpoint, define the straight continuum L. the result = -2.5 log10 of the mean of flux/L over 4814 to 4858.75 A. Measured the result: 0.06 mag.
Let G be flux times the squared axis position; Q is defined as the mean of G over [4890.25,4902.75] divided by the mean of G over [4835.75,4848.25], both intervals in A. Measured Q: 1.14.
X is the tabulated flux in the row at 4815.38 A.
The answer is 9.436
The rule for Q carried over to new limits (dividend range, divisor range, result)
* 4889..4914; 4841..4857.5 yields 1.15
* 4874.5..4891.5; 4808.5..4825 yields 1.01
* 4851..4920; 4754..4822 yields 1.03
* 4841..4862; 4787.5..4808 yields 0.93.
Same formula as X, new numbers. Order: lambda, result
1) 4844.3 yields 8.439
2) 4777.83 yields 9.112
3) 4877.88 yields 8.716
